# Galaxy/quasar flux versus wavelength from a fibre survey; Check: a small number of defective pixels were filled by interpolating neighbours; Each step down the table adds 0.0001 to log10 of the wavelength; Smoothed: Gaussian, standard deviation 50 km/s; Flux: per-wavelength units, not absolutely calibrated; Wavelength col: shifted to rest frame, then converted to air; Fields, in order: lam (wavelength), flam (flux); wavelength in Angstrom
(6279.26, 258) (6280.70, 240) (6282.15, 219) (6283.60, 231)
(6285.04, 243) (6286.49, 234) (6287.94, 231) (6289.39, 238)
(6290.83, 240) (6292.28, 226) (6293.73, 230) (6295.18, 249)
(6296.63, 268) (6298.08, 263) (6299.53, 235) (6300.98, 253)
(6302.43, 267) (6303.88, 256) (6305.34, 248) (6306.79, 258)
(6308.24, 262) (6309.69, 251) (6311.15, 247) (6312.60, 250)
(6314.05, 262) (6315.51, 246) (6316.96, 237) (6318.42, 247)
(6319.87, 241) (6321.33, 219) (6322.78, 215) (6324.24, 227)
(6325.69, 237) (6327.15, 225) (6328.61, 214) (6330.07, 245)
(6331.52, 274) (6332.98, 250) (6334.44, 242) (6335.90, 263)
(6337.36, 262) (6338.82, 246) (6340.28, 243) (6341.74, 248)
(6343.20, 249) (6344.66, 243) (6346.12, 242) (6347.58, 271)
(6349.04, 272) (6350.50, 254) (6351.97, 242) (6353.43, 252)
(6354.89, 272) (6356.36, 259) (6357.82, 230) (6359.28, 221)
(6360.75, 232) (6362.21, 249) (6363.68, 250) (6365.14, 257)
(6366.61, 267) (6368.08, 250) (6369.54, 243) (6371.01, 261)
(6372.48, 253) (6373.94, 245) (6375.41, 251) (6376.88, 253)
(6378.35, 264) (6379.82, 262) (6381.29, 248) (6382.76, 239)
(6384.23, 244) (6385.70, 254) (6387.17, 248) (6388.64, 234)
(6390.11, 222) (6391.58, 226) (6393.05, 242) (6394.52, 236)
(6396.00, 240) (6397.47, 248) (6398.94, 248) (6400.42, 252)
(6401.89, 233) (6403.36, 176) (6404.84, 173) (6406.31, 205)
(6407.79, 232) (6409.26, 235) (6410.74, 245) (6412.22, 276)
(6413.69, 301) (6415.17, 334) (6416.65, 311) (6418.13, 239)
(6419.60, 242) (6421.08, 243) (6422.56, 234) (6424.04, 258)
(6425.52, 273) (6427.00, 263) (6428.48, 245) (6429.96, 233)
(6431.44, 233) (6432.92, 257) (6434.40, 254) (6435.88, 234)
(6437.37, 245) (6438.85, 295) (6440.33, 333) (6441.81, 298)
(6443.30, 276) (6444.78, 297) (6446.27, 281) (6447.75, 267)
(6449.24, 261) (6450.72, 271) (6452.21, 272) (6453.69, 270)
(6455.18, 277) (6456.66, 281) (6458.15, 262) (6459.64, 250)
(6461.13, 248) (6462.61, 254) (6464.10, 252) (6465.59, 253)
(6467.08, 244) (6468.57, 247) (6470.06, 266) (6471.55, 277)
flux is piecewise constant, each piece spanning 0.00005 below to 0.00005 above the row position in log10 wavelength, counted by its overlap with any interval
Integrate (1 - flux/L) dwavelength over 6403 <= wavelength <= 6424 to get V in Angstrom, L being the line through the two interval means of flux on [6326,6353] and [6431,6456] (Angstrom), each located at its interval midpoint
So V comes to 1.4 Angstrom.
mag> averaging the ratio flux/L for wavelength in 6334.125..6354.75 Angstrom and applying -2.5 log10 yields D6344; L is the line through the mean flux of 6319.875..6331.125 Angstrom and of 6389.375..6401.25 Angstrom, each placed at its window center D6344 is -0.10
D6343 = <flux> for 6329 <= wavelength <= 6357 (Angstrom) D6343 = 254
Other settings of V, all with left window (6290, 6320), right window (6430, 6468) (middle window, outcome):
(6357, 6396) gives 1.9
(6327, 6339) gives 0.2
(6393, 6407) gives 1.9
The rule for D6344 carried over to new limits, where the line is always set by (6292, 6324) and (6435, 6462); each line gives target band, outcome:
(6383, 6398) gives 0.10 mag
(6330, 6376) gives 0.02 mag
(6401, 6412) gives 0.21 mag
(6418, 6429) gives 0.08 mag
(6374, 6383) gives 0.03 mag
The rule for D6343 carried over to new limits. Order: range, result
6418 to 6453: 263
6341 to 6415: 246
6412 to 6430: 267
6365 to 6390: 250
